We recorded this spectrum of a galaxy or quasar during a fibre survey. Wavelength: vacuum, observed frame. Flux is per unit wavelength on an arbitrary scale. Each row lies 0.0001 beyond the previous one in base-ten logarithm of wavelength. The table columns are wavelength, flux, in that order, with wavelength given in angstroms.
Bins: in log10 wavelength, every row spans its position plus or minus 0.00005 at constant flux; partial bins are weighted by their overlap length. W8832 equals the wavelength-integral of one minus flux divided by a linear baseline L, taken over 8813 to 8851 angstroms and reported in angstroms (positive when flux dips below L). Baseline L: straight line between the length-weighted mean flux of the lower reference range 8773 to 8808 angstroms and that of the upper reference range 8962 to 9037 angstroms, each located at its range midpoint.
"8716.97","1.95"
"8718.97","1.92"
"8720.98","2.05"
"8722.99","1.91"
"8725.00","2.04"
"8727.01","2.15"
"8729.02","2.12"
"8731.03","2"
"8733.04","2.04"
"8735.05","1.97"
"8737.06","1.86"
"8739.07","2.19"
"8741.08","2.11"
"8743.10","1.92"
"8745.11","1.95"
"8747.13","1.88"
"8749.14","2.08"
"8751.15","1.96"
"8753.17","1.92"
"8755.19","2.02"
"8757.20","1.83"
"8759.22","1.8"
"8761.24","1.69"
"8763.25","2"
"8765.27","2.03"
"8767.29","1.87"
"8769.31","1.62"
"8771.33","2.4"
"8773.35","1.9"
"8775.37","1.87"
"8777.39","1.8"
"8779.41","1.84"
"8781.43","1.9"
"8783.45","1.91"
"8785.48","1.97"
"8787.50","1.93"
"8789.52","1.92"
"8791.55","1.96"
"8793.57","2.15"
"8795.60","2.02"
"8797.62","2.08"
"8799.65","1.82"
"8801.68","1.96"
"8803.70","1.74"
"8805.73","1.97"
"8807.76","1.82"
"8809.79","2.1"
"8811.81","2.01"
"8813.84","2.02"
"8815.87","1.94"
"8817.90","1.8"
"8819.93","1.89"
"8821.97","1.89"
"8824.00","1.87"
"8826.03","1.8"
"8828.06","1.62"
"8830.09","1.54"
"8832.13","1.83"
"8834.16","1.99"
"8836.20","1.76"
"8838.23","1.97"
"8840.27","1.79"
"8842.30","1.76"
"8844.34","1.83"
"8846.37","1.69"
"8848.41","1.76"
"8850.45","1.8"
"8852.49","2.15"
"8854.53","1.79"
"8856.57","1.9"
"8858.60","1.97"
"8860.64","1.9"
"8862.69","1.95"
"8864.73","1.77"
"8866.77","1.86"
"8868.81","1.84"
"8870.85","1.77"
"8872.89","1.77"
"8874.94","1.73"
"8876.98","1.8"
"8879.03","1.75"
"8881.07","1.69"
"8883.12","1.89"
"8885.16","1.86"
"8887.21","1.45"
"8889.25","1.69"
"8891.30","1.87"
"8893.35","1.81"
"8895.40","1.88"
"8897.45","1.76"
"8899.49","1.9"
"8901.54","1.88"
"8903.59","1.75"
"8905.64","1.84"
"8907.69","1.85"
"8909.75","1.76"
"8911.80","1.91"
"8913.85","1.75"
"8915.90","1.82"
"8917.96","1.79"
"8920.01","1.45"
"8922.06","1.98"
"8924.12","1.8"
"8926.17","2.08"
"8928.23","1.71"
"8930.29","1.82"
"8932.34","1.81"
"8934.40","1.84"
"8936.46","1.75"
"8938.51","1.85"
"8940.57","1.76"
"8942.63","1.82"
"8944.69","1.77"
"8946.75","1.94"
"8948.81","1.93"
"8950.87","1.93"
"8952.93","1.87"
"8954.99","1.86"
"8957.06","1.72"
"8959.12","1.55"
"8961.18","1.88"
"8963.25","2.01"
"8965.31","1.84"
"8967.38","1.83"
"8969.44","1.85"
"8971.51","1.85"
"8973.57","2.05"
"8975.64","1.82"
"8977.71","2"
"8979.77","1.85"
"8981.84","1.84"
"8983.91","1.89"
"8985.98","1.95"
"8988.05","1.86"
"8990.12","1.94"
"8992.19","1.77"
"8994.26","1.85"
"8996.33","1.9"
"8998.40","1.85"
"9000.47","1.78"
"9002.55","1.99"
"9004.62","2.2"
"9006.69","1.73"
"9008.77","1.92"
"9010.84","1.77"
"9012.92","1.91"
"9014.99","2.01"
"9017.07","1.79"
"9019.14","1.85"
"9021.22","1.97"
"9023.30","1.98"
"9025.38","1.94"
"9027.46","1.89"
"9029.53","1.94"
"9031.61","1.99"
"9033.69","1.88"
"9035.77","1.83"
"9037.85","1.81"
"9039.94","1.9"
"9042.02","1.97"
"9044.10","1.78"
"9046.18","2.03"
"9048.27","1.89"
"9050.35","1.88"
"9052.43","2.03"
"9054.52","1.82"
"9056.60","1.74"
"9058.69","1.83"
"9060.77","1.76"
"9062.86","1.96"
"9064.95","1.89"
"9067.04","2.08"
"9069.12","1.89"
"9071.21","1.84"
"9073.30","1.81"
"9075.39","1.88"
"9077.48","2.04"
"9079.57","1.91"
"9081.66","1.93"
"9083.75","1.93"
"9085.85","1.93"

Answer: 2.0 angstroms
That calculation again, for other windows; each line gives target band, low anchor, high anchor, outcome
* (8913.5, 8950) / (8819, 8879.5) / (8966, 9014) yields 0.9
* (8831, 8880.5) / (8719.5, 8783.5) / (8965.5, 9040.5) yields 2.4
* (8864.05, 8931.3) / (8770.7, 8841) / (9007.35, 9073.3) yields 3.7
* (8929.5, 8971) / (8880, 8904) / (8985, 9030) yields 0.3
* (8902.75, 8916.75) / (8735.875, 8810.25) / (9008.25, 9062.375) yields 0.7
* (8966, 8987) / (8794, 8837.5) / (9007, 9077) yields 0.0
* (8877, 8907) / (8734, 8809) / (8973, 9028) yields 2.0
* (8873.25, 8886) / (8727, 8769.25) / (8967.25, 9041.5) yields 0.9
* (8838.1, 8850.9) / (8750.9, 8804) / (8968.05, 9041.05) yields 0.9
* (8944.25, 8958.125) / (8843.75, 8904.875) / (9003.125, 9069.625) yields 0.0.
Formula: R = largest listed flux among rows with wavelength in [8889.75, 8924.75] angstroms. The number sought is 1.98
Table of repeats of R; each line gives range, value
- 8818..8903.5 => 2.15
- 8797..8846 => 2.1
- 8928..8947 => 1.94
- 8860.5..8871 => 1.95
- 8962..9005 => 2.2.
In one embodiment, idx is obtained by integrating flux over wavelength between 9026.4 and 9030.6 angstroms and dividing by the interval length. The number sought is 1.92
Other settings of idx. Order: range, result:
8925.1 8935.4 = 1.85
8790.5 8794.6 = 2.05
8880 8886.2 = 1.81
